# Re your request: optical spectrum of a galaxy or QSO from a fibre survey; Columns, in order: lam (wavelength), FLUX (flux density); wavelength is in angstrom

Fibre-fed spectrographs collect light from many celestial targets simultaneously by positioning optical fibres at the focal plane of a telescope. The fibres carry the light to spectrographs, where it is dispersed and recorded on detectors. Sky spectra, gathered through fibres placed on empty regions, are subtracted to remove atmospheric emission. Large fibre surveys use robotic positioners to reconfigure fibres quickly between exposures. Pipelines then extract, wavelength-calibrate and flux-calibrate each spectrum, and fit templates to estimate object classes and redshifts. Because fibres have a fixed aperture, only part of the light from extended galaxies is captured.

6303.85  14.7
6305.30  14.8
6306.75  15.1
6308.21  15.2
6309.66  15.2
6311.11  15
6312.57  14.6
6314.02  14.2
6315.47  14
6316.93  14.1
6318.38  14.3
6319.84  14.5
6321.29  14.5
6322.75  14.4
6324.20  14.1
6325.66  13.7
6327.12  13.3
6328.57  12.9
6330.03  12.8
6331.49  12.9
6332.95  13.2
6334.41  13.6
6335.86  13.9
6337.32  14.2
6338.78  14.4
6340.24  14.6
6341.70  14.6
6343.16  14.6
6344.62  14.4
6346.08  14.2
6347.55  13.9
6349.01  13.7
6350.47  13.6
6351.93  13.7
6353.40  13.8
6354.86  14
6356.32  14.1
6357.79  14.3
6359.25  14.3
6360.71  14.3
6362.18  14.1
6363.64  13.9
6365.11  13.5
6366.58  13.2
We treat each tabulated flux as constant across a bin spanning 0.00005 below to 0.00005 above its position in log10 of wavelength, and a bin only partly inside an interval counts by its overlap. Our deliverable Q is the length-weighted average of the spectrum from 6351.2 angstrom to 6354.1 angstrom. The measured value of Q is 13.7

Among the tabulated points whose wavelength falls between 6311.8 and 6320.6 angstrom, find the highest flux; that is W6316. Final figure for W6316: 14.6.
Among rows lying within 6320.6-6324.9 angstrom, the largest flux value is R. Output 14.5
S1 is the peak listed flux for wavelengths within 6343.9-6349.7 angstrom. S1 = 14.4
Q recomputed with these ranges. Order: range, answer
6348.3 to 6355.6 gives 13.8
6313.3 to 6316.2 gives 14.1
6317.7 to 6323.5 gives 14.4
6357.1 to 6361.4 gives 14.3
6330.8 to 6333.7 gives 13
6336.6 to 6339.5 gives 14.3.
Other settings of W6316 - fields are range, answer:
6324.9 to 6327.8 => 13.7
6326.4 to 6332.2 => 13.3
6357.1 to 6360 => 14.3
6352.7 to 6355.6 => 14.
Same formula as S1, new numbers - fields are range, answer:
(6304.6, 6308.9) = 15.2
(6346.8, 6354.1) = 13.9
